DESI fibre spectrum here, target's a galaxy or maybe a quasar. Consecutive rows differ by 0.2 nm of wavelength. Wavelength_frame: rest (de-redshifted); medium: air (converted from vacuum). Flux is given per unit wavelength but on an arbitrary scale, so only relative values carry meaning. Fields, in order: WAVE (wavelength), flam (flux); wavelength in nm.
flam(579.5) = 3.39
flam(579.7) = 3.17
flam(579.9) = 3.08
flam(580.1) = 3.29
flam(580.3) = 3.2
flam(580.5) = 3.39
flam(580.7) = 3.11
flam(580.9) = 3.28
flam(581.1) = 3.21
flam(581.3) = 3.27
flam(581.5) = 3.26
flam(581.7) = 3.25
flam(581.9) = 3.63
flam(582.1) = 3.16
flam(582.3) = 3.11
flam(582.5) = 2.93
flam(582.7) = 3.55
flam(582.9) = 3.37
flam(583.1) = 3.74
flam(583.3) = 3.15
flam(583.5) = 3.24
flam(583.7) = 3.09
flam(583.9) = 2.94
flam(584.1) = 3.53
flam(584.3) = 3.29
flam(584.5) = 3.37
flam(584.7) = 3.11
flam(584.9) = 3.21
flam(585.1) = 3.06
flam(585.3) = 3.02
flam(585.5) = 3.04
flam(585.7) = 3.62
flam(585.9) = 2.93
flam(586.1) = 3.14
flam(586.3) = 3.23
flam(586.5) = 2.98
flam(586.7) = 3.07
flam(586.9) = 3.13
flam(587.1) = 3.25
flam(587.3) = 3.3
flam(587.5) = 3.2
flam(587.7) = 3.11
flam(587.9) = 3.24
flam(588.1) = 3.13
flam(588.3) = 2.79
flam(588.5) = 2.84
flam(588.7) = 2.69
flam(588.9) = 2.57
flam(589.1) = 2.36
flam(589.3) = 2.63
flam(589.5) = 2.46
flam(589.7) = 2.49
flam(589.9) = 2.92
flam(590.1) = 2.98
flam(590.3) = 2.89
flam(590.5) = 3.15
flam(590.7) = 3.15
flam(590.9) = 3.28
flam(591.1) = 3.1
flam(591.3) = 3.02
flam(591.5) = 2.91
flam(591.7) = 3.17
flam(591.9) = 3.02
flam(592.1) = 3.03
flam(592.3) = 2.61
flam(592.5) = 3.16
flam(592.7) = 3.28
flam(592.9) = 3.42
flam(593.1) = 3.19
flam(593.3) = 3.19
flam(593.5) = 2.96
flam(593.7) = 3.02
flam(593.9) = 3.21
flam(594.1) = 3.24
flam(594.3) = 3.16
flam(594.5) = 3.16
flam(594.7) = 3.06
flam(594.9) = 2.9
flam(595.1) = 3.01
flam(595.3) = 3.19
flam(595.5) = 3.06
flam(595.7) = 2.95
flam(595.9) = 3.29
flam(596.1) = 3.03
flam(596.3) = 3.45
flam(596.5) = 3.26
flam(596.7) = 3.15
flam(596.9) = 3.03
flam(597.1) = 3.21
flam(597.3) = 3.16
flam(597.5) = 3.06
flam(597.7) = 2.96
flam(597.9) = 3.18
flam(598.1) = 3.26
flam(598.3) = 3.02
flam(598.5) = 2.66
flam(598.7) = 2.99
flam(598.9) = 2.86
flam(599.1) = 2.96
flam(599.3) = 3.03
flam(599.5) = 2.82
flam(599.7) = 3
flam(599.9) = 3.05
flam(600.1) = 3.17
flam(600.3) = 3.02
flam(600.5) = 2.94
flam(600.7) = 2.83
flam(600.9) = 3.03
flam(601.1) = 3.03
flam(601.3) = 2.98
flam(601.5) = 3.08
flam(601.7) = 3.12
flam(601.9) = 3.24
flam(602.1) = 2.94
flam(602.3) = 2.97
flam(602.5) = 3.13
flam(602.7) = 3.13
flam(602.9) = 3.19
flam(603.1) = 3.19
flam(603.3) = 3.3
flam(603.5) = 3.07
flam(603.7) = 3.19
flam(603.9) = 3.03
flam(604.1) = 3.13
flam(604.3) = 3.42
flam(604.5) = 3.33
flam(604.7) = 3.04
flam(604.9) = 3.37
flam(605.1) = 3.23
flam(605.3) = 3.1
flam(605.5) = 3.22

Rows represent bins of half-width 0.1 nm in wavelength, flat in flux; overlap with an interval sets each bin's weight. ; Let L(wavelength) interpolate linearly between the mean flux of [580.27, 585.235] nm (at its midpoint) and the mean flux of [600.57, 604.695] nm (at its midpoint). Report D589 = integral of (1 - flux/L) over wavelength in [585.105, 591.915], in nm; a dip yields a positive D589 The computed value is 0.47 nm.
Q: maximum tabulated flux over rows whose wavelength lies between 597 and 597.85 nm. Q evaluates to 3.21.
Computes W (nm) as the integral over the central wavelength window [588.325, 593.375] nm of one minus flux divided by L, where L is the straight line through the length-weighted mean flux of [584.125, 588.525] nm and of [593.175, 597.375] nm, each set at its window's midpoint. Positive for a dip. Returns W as 0.33 nm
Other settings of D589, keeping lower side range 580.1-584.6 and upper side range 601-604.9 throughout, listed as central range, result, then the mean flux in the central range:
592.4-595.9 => 0.072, 3.13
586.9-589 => 0.144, 3.02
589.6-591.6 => 0.144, 2.99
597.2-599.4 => 0.109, 3.01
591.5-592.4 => 0.073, 2.95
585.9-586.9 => 0.049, 3.09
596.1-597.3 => -0.007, 3.2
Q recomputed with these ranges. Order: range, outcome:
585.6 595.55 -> 3.62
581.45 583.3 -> 3.74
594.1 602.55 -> 3.45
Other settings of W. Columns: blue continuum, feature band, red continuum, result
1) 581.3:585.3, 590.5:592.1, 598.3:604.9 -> 0.04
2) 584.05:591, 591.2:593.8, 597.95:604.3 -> -0.03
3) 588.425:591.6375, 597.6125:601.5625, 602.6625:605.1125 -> 0.13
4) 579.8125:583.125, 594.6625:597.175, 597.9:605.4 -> 0.01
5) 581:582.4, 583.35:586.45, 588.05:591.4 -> -0.08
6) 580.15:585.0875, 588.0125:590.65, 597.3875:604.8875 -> 0.35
